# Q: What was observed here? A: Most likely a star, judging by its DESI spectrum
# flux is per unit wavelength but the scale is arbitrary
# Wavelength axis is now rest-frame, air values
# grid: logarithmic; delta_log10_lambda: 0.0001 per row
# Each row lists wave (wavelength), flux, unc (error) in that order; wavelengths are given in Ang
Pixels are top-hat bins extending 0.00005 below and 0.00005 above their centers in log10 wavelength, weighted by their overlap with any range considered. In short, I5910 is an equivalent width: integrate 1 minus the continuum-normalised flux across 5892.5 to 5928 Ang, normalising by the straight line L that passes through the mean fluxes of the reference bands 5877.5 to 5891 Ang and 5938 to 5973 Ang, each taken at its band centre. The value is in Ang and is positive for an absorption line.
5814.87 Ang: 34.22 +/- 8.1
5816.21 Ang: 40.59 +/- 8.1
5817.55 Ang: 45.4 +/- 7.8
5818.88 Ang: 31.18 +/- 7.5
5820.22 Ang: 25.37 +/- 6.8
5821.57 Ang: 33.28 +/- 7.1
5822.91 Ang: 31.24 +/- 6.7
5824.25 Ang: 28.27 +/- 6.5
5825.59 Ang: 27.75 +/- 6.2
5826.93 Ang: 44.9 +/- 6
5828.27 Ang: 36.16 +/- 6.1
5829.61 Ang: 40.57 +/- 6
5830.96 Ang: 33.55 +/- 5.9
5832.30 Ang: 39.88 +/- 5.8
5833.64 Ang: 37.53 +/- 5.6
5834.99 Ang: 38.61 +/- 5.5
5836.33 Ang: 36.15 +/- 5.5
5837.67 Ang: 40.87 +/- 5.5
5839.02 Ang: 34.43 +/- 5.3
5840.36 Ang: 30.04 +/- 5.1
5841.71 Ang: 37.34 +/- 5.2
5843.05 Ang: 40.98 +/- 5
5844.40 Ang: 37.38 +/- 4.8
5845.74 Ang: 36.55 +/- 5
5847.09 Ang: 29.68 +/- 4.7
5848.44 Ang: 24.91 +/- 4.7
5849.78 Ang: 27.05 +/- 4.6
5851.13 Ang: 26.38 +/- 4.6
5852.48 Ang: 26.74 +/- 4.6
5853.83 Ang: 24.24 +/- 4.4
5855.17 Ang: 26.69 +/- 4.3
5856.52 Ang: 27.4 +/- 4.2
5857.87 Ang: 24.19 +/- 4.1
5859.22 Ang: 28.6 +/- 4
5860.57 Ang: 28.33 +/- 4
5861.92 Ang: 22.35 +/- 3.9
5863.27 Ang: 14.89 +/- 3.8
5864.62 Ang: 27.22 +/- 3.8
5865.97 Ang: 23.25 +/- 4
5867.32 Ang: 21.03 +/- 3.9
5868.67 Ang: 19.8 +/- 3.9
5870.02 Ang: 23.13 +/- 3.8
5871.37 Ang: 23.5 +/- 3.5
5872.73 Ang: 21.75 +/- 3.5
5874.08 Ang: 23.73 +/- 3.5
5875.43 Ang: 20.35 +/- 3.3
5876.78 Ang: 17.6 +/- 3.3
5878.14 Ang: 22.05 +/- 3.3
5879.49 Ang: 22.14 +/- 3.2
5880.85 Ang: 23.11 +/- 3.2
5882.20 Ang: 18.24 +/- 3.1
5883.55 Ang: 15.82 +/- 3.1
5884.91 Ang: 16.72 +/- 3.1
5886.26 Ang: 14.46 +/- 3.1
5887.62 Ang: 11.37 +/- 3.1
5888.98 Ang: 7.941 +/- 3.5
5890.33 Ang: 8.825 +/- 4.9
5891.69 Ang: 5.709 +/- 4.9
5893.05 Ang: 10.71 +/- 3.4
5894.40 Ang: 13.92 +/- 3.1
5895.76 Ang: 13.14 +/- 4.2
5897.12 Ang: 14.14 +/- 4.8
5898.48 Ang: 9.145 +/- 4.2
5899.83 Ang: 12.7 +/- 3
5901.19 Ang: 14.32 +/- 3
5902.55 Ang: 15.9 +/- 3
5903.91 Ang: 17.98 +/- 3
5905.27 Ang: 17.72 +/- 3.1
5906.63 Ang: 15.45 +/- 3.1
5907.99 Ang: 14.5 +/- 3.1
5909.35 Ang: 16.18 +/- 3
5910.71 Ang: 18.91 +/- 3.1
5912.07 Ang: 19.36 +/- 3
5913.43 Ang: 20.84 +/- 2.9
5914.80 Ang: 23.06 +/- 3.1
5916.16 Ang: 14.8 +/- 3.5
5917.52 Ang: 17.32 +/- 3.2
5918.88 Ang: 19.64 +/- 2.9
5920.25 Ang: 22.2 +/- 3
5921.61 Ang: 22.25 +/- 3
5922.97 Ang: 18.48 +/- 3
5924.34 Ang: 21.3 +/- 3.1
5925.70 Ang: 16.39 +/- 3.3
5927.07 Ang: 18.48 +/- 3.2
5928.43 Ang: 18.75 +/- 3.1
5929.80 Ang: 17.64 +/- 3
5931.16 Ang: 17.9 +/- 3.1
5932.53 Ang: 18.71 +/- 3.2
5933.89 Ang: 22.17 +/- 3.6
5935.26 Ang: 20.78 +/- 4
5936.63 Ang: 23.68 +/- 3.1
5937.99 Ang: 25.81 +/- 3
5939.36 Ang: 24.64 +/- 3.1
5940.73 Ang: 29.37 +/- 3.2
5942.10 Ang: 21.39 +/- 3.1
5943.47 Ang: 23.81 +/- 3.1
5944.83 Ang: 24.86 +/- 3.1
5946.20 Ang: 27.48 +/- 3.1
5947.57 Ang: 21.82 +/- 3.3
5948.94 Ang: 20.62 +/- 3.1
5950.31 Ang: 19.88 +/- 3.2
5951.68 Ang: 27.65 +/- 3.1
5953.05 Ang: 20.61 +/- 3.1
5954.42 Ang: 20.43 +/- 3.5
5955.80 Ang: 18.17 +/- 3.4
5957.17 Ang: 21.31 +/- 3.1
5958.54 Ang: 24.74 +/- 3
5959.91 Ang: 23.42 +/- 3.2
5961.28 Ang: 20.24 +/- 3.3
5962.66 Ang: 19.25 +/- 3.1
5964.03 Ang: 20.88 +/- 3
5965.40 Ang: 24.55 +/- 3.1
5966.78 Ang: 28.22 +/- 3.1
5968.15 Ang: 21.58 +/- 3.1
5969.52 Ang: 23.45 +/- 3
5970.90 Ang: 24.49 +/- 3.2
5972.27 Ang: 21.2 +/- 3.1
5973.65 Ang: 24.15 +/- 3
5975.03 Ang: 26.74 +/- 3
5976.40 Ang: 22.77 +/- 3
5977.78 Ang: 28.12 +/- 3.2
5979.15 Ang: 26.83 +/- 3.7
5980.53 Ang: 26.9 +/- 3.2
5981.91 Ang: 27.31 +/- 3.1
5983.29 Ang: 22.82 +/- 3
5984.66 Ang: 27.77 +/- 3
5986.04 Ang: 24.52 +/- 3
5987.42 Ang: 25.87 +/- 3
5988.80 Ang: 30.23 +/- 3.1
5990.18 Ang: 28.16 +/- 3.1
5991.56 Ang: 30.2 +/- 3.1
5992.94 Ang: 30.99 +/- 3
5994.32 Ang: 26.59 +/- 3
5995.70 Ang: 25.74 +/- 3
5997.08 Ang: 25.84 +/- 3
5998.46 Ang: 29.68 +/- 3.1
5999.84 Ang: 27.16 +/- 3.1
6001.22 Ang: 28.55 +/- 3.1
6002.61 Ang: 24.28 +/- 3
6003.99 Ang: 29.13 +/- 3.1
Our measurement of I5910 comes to 3.4 Ang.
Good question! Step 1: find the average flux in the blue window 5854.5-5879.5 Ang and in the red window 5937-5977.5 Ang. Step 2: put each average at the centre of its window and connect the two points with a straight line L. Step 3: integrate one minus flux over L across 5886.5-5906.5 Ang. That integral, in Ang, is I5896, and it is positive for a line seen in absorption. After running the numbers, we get 9.17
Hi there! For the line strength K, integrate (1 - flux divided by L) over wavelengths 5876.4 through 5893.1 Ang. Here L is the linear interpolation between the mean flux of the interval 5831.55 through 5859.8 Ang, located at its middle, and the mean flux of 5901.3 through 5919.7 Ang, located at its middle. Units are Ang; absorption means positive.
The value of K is 6.1 Ang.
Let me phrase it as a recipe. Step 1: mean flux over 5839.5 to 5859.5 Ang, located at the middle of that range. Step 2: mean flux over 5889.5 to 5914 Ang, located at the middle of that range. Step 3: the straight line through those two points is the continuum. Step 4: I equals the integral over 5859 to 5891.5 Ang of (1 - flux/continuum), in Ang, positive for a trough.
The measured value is 4.42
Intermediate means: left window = 29.9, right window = 14.4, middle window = 19.5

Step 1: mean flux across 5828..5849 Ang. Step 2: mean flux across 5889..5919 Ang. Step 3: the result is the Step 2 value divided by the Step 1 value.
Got 0.42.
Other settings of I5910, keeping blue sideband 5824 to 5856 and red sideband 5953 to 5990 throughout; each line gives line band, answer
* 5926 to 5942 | 3.1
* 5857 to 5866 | 2.2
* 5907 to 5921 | 4.8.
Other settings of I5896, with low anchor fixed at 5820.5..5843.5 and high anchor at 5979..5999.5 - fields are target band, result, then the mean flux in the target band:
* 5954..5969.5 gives 3.6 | 22.2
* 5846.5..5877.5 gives 9.2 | 24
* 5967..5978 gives 1.6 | 24.1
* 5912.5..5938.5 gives 9.1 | 20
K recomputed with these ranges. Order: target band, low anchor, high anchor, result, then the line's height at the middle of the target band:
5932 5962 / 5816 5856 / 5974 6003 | 6.2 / 28.8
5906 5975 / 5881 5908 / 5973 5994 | -3.4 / 20.5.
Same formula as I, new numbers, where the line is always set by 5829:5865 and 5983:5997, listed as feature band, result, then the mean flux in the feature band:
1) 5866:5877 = 3.2 Ang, 21.6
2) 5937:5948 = 1.4 Ang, 24.9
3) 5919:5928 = 2.9 Ang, 19.8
